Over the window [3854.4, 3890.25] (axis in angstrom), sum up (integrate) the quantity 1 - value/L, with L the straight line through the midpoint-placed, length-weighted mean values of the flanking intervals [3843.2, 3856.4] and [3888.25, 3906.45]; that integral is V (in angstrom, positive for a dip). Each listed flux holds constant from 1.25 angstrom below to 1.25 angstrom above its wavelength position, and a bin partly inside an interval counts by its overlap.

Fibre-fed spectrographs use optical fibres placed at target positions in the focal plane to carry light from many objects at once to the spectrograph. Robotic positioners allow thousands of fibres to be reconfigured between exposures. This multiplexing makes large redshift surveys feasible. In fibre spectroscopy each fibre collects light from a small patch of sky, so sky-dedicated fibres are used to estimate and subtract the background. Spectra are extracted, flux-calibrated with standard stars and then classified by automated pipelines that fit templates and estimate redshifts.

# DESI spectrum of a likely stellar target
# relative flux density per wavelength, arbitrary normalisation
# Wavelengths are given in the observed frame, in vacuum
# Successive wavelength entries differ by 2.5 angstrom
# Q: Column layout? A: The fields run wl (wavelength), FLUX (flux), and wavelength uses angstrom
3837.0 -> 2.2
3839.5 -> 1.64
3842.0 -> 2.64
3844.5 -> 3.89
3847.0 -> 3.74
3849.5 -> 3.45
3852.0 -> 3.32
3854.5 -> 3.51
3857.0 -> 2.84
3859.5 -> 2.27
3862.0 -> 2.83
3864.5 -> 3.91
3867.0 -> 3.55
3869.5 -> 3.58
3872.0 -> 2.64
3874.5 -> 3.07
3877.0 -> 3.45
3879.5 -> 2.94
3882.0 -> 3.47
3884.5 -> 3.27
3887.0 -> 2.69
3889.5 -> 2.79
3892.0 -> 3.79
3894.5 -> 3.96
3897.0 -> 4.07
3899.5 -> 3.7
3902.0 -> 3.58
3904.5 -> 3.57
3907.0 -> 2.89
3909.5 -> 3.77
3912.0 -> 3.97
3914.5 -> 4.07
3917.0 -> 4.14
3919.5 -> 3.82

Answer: 4.6 angstrom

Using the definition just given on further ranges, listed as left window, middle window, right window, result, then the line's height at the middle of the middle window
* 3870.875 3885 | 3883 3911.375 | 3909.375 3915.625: 0.97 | 3.6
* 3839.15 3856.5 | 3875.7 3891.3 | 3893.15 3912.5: 1.75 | 3.52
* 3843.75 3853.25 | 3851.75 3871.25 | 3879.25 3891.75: 1.16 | 3.41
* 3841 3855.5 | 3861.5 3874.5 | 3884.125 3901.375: 0.56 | 3.46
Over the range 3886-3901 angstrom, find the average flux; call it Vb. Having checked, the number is 3.51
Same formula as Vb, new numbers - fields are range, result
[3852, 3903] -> 3.29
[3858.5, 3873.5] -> 3.14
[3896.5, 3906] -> 3.68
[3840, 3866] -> 3.2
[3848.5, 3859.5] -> 3.16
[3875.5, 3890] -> 3.12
